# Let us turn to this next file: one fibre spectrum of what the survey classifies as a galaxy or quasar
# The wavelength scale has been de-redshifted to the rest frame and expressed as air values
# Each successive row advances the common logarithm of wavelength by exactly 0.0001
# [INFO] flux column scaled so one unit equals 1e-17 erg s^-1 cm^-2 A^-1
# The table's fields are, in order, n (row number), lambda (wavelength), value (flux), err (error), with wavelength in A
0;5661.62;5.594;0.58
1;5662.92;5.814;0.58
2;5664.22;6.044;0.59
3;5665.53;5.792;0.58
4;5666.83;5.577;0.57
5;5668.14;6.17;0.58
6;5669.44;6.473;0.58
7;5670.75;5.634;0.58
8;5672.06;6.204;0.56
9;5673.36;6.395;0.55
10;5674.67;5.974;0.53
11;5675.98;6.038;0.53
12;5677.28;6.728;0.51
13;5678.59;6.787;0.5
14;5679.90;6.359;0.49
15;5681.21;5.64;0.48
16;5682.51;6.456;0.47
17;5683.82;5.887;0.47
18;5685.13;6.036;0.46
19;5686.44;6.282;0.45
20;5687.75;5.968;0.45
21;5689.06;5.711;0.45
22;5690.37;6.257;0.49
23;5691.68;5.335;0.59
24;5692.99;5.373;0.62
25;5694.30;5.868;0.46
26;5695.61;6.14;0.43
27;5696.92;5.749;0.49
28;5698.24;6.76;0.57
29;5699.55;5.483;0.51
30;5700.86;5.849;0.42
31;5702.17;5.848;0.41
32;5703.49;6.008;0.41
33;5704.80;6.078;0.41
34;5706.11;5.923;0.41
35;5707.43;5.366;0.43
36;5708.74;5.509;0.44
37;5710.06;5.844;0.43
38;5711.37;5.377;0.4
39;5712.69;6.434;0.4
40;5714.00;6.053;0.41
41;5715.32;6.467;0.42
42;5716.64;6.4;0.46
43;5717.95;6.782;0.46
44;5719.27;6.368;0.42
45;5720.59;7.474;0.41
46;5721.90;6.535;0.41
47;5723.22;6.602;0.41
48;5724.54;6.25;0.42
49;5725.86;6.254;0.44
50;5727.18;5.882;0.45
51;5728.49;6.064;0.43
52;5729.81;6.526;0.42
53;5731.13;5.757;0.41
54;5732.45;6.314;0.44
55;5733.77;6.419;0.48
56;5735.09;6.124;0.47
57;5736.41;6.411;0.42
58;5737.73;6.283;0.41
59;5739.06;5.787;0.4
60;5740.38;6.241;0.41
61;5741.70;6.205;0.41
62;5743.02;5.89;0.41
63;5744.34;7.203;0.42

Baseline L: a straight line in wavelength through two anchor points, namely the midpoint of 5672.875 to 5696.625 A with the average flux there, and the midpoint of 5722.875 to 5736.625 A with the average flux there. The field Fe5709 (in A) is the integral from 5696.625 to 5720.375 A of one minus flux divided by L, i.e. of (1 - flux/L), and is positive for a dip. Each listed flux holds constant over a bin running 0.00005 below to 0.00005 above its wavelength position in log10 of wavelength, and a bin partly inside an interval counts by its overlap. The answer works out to 0.39 A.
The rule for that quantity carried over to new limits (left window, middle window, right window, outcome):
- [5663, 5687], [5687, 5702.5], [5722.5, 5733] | 0.7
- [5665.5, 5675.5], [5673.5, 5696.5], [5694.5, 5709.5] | -0.3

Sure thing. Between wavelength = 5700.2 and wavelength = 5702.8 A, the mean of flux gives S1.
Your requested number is 5.86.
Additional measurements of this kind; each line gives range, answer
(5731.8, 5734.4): 6.37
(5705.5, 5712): 5.6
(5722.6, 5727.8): 6.24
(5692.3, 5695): 5.63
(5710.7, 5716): 6.08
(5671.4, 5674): 6.3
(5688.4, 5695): 5.71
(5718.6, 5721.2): 6.89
